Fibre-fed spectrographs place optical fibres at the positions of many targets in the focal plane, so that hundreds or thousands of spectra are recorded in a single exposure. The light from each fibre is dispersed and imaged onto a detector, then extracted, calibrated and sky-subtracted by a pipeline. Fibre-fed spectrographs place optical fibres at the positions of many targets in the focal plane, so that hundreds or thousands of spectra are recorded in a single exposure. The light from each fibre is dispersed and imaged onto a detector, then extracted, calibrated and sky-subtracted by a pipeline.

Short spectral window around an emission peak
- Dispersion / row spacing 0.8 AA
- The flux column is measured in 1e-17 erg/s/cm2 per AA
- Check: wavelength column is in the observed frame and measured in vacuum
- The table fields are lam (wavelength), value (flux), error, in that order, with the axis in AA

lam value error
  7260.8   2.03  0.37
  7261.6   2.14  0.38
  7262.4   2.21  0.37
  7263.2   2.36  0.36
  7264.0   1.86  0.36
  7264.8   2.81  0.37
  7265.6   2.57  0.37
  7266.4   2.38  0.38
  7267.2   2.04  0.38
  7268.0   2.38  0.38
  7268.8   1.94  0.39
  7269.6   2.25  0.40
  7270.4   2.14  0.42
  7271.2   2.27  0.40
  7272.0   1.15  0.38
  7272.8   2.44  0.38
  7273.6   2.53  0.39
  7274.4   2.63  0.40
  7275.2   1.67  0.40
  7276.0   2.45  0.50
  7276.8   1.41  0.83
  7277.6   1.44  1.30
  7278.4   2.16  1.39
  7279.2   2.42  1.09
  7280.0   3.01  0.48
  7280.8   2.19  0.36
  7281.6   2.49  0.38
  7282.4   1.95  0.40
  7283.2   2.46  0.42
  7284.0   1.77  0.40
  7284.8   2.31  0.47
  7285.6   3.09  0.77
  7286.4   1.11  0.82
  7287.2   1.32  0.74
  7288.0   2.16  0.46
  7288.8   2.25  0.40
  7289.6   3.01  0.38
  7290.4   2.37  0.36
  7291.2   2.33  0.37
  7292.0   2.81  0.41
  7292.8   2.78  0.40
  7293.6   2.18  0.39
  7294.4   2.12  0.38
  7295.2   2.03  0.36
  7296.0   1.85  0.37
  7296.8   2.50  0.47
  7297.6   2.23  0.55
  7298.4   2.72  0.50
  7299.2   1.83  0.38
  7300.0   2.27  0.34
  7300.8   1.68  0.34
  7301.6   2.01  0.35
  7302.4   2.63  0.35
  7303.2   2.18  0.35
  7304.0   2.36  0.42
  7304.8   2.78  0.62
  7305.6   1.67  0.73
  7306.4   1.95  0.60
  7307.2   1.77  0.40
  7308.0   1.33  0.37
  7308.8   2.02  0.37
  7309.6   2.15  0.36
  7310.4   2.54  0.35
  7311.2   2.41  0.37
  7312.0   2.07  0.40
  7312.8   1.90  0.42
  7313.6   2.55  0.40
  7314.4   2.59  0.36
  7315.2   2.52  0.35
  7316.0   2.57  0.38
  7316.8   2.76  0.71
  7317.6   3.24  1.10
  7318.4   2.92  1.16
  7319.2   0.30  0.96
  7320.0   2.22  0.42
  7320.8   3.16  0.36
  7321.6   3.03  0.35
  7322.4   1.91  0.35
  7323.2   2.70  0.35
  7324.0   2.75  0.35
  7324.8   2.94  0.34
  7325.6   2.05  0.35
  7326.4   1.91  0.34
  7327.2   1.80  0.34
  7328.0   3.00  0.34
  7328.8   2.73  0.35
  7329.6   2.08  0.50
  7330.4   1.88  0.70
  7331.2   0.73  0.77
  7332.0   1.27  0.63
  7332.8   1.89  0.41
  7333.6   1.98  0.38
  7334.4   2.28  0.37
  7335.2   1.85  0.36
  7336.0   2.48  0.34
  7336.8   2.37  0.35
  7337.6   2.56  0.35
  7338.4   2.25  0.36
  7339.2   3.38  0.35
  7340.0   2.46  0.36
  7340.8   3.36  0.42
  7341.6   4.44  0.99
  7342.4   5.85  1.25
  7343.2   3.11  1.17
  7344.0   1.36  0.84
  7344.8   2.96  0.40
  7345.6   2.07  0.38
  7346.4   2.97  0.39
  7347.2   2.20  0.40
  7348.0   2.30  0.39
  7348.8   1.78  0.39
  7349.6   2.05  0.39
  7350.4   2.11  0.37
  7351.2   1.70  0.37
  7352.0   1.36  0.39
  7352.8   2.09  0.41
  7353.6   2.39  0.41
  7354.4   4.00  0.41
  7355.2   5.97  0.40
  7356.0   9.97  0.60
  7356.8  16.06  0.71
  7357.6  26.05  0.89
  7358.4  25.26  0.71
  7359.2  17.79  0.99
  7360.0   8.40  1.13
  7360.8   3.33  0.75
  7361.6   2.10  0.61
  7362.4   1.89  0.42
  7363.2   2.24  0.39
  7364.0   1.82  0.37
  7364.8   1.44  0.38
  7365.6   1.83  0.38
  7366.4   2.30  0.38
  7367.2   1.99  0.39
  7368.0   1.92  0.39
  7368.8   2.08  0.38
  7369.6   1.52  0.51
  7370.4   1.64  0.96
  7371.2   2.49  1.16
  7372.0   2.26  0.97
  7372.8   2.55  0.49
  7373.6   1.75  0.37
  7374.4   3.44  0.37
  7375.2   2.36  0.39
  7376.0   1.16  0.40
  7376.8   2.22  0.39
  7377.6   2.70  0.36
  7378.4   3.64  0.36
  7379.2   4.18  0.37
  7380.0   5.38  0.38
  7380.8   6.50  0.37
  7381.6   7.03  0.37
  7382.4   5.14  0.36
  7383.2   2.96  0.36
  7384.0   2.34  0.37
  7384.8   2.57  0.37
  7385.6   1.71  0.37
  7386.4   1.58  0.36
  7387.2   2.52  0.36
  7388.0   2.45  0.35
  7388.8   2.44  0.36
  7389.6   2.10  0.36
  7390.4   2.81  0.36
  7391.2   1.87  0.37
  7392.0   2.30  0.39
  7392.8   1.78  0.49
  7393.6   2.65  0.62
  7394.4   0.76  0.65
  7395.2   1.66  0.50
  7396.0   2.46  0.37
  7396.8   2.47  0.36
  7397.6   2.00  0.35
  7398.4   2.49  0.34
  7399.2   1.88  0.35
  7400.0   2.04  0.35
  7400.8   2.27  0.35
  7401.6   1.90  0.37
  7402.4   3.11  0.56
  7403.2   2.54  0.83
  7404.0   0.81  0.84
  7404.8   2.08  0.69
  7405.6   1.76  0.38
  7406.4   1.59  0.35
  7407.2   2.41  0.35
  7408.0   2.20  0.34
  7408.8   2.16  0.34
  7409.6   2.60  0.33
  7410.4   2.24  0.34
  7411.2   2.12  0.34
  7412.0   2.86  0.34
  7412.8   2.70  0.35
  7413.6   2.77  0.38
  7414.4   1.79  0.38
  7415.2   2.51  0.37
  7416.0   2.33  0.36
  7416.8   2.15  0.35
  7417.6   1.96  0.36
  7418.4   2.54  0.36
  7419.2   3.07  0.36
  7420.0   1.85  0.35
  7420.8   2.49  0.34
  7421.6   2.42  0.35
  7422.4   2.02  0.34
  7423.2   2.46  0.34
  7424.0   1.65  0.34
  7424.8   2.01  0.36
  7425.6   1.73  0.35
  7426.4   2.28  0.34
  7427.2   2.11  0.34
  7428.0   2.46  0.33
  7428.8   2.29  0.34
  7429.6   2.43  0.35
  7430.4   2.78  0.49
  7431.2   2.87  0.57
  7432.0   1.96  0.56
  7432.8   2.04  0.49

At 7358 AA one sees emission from Halpha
